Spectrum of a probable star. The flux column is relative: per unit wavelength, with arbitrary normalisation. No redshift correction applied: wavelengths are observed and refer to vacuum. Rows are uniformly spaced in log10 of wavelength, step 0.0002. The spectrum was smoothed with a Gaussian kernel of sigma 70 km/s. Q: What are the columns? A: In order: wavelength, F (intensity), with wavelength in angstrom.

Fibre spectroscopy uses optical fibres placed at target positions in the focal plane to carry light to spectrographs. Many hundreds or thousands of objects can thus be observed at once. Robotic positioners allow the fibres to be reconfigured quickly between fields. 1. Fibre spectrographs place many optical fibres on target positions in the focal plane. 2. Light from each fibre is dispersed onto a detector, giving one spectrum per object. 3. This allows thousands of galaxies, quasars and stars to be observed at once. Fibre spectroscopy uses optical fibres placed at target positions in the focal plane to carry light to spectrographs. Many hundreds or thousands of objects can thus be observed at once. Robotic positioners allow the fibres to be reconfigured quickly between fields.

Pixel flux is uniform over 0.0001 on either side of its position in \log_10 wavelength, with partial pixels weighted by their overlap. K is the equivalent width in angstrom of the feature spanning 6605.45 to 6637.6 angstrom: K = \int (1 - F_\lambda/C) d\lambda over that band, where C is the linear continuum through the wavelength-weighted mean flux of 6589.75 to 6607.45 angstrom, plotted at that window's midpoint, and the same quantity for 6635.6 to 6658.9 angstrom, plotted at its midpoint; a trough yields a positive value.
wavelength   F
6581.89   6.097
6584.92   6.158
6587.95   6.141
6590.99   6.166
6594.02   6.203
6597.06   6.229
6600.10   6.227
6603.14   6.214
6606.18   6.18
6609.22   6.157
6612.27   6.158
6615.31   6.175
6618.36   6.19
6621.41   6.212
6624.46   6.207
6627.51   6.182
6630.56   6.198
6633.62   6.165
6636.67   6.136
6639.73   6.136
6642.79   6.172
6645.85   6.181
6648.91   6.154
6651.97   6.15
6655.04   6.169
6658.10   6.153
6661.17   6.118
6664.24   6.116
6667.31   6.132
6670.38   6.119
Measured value 0.02 angstrom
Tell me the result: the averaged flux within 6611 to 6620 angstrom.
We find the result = 6.18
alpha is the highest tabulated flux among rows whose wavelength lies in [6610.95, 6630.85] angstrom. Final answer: 6.212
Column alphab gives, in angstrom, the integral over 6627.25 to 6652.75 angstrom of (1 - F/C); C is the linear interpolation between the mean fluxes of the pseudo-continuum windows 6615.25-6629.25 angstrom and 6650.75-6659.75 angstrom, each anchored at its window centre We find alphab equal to 0.04 angstrom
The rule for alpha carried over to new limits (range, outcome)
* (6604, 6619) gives 6.19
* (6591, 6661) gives 6.229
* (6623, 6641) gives 6.207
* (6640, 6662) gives 6.181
